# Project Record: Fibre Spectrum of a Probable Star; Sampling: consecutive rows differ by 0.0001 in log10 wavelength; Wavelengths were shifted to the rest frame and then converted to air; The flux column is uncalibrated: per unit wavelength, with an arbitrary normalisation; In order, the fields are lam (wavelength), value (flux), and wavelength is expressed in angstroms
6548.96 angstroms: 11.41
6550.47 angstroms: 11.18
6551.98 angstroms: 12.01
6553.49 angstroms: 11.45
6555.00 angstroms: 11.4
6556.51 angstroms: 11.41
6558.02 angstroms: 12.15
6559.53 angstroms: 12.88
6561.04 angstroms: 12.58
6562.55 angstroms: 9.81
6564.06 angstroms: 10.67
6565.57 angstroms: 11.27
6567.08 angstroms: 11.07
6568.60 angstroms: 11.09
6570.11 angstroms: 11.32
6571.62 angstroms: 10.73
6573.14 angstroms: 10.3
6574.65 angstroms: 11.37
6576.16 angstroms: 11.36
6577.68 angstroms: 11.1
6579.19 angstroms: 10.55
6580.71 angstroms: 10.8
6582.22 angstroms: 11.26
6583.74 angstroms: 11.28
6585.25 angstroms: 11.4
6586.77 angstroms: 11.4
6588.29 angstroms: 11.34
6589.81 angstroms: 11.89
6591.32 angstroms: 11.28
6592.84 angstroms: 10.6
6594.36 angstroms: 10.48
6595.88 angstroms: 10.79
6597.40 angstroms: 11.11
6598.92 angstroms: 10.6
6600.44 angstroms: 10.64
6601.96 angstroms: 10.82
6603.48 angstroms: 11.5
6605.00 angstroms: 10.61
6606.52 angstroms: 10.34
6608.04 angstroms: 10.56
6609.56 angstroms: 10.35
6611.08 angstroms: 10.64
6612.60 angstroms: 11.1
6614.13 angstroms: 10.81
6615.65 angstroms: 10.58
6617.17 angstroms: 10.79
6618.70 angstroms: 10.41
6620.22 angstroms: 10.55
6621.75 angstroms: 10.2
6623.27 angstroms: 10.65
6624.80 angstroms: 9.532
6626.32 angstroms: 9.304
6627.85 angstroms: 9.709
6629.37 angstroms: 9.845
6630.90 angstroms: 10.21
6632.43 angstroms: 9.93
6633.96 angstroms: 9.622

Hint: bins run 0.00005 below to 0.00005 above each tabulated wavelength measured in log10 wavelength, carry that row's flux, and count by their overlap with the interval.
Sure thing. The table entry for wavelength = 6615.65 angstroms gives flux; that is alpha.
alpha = 10.58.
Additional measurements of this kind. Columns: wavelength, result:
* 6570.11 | 11.32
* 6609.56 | 10.35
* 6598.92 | 10.6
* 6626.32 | 9.304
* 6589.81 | 11.89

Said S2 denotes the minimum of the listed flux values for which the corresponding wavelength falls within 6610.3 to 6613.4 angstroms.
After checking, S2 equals 10.64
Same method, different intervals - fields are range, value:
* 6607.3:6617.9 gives 10.35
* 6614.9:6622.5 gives 10.2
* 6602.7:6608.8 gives 10.34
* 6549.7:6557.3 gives 11.18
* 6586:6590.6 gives 11.34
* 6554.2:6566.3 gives 9.81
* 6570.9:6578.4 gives 10.3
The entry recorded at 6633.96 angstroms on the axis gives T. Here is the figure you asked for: 9.622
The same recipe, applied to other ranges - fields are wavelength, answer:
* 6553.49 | 11.45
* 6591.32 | 11.28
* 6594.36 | 10.48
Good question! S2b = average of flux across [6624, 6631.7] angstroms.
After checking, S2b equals 9.72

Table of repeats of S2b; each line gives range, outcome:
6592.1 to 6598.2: 10.7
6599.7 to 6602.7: 10.7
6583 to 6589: 11.4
